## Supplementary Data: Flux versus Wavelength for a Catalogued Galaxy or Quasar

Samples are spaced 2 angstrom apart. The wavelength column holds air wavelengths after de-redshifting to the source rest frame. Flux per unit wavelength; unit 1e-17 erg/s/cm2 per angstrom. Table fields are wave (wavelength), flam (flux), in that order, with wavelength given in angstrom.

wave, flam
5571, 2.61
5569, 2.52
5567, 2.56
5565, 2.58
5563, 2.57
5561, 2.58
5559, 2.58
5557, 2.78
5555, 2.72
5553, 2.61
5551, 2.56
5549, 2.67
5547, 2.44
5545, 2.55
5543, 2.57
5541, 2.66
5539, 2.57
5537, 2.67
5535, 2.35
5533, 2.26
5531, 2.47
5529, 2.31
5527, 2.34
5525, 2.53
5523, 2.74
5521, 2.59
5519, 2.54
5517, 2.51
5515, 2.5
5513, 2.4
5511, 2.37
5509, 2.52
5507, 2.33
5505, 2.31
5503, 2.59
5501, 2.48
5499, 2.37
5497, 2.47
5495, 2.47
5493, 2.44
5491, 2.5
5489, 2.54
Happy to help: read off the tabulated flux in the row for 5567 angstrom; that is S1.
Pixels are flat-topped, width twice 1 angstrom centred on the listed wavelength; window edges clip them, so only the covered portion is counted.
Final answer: 2.56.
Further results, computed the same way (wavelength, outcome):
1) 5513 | 2.4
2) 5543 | 2.57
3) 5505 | 2.31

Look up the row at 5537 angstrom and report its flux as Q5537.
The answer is 2.67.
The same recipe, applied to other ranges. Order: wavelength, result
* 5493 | 2.44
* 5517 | 2.51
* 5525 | 2.53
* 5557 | 2.78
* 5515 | 2.5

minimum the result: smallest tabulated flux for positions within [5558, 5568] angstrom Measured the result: 2.56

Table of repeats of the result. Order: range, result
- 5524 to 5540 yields 2.26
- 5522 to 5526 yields 2.53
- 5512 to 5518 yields 2.4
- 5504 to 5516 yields 2.31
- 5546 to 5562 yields 2.44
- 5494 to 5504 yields 2.37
